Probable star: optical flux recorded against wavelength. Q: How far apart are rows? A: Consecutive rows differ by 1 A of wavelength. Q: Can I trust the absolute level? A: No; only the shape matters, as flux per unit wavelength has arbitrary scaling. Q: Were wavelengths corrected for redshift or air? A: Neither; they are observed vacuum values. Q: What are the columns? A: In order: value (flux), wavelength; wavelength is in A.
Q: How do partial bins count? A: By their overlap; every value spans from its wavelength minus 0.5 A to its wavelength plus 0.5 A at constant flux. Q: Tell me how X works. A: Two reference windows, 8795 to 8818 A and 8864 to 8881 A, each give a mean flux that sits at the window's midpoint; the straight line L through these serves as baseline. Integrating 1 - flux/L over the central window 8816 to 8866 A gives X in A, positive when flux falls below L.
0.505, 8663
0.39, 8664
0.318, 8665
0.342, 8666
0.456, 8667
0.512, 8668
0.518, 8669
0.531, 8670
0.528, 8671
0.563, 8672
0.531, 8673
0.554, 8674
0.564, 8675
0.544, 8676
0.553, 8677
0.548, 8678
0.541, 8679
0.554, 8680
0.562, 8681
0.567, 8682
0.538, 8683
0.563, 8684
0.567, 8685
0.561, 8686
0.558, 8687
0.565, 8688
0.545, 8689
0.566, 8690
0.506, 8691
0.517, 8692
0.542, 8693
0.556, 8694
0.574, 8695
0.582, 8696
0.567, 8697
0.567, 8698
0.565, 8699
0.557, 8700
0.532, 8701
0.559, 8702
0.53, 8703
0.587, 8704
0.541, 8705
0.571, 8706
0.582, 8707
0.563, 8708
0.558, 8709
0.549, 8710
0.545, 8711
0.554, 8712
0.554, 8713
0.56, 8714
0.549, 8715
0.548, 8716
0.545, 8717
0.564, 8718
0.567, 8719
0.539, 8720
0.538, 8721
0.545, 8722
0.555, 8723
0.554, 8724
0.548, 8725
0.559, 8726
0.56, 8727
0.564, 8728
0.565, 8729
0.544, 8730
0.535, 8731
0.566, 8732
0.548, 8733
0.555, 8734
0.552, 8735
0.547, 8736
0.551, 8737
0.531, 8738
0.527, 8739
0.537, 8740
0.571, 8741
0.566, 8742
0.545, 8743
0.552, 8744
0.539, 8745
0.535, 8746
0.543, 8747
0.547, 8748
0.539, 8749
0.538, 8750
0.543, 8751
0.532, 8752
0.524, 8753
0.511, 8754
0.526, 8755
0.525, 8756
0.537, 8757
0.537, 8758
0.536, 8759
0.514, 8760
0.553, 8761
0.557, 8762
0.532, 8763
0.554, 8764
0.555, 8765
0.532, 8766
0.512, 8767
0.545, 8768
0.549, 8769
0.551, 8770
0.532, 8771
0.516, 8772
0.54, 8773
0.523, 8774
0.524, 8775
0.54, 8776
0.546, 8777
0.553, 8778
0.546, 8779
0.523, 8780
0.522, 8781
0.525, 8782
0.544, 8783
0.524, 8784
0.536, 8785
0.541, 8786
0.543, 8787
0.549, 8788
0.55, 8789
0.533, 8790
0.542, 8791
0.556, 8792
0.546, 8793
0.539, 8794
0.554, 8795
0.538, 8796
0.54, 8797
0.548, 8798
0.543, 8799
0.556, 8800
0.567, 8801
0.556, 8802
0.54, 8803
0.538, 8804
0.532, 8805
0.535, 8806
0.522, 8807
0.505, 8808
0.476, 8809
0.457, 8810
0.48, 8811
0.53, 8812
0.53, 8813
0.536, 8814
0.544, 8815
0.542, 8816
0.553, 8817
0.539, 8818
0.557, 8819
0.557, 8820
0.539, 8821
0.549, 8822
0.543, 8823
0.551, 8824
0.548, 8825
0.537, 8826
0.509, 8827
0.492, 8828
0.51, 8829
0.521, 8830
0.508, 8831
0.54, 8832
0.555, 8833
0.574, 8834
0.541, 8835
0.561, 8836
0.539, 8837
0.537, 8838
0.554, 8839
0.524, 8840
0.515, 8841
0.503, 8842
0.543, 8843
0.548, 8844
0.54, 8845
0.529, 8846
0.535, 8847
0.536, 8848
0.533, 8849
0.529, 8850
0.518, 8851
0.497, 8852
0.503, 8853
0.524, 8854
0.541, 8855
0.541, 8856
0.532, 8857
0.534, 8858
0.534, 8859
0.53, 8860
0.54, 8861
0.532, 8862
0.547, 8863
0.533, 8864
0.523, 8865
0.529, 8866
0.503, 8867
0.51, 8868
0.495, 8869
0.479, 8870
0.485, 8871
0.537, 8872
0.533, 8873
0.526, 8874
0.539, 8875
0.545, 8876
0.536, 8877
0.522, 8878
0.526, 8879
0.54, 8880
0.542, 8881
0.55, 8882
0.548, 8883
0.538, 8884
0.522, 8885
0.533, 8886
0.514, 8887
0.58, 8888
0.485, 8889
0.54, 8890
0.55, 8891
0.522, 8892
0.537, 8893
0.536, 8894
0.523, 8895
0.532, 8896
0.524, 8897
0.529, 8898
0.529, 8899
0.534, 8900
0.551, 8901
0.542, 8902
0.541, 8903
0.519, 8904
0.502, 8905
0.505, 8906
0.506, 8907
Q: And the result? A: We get -0.78 A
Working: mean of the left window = 0.531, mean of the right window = 0.522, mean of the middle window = 0.534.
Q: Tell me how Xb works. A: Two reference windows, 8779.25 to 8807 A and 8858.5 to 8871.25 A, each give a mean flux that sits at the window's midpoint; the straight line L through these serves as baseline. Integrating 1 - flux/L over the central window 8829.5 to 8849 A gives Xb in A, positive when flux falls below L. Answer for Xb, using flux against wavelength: -0.4 A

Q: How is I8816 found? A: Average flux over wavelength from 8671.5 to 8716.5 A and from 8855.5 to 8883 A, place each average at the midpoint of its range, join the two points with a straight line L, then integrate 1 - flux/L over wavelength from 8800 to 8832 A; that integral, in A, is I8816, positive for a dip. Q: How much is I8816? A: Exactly 0.38 A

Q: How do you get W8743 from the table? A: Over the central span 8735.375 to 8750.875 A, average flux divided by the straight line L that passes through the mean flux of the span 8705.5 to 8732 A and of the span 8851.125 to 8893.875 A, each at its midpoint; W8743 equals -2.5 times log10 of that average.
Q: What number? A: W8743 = 0.01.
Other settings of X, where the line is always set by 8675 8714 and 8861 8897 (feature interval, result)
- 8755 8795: 0.4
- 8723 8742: -0.1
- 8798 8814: 0.4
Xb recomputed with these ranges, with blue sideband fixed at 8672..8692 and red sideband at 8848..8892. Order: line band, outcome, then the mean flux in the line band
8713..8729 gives -0.2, 0.553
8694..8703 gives -0.2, 0.561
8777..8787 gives 0.1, 0.536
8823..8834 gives 0.1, 0.53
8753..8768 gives 0.2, 0.534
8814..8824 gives -0.2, 0.547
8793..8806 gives -0.2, 0.545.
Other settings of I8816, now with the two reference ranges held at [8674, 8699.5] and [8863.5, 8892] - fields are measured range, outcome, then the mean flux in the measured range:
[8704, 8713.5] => -0.1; 0.559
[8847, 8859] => 0.1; 0.527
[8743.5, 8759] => 0.3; 0.535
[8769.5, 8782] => 0.2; 0.534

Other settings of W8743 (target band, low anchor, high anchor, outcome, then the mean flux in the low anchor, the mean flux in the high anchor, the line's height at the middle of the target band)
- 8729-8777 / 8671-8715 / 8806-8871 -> 0.01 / 0.555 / 0.528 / 0.544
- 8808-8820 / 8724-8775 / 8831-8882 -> 0.02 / 0.542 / 0.53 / 0.535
